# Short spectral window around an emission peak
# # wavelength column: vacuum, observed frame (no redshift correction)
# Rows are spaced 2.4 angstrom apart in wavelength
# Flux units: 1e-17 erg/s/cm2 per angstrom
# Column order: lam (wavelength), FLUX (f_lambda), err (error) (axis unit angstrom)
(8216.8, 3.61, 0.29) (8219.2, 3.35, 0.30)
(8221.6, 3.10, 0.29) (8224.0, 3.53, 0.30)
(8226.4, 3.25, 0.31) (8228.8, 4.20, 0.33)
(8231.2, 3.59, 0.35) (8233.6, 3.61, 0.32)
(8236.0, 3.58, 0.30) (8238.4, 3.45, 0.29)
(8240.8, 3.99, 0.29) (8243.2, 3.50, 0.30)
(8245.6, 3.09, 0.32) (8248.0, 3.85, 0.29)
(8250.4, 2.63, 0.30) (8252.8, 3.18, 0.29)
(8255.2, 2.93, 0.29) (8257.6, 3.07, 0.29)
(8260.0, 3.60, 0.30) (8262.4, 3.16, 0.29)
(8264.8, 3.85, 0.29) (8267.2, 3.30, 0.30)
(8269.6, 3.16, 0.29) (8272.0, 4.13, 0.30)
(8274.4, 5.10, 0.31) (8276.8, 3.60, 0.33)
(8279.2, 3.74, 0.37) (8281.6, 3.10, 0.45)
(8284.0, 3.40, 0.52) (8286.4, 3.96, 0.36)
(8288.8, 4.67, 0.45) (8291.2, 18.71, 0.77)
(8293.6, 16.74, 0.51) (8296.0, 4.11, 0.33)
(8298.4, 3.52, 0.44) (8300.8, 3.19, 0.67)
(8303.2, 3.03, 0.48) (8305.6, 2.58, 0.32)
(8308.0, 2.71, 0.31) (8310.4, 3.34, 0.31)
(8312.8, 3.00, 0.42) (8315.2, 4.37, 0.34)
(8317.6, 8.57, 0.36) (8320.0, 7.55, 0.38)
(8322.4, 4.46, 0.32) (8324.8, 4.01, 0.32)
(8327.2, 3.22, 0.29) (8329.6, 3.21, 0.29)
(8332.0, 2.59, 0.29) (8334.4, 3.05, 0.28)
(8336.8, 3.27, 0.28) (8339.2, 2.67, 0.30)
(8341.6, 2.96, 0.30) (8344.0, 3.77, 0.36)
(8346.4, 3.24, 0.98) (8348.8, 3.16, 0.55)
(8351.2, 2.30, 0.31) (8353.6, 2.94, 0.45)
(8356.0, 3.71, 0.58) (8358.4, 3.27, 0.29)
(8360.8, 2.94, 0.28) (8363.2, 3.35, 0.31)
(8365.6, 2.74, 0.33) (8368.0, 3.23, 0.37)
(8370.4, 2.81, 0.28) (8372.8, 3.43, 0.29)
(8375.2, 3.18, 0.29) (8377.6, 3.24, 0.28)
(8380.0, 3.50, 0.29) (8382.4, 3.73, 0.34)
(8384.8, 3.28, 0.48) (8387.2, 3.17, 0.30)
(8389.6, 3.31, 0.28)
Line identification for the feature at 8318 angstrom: [N II] 6583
